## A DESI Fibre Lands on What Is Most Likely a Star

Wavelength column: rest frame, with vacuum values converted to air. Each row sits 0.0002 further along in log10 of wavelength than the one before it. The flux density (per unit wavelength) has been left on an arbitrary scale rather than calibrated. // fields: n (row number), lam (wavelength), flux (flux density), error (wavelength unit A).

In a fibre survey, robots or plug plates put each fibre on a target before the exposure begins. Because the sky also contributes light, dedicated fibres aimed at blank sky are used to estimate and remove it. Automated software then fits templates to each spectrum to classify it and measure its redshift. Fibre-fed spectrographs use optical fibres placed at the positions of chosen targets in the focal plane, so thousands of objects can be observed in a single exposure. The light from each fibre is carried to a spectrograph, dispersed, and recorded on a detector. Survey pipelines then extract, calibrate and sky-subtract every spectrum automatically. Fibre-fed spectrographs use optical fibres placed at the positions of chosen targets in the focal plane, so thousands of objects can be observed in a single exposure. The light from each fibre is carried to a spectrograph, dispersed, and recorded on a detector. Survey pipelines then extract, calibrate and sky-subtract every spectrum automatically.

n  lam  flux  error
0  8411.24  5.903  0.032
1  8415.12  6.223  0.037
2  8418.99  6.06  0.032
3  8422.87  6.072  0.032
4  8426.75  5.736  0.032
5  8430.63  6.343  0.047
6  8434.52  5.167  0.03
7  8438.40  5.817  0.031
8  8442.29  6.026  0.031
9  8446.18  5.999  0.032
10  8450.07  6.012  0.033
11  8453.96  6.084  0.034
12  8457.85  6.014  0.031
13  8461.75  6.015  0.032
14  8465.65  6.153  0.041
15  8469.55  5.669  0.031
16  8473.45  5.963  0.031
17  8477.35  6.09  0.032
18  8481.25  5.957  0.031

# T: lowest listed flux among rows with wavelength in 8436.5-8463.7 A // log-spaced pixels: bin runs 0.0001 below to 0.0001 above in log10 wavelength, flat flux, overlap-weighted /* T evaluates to 5.817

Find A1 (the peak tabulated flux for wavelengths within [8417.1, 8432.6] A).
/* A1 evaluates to 6.343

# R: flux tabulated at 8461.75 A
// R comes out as 6.015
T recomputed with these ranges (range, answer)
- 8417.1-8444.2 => 5.167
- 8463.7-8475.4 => 5.669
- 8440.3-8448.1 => 5.999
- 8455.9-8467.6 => 6.014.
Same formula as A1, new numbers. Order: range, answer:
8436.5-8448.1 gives 6.026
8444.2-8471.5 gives 6.153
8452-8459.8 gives 6.084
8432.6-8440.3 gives 5.817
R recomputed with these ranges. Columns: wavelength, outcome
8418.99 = 6.06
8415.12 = 6.223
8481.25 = 5.957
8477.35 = 6.09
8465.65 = 6.153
